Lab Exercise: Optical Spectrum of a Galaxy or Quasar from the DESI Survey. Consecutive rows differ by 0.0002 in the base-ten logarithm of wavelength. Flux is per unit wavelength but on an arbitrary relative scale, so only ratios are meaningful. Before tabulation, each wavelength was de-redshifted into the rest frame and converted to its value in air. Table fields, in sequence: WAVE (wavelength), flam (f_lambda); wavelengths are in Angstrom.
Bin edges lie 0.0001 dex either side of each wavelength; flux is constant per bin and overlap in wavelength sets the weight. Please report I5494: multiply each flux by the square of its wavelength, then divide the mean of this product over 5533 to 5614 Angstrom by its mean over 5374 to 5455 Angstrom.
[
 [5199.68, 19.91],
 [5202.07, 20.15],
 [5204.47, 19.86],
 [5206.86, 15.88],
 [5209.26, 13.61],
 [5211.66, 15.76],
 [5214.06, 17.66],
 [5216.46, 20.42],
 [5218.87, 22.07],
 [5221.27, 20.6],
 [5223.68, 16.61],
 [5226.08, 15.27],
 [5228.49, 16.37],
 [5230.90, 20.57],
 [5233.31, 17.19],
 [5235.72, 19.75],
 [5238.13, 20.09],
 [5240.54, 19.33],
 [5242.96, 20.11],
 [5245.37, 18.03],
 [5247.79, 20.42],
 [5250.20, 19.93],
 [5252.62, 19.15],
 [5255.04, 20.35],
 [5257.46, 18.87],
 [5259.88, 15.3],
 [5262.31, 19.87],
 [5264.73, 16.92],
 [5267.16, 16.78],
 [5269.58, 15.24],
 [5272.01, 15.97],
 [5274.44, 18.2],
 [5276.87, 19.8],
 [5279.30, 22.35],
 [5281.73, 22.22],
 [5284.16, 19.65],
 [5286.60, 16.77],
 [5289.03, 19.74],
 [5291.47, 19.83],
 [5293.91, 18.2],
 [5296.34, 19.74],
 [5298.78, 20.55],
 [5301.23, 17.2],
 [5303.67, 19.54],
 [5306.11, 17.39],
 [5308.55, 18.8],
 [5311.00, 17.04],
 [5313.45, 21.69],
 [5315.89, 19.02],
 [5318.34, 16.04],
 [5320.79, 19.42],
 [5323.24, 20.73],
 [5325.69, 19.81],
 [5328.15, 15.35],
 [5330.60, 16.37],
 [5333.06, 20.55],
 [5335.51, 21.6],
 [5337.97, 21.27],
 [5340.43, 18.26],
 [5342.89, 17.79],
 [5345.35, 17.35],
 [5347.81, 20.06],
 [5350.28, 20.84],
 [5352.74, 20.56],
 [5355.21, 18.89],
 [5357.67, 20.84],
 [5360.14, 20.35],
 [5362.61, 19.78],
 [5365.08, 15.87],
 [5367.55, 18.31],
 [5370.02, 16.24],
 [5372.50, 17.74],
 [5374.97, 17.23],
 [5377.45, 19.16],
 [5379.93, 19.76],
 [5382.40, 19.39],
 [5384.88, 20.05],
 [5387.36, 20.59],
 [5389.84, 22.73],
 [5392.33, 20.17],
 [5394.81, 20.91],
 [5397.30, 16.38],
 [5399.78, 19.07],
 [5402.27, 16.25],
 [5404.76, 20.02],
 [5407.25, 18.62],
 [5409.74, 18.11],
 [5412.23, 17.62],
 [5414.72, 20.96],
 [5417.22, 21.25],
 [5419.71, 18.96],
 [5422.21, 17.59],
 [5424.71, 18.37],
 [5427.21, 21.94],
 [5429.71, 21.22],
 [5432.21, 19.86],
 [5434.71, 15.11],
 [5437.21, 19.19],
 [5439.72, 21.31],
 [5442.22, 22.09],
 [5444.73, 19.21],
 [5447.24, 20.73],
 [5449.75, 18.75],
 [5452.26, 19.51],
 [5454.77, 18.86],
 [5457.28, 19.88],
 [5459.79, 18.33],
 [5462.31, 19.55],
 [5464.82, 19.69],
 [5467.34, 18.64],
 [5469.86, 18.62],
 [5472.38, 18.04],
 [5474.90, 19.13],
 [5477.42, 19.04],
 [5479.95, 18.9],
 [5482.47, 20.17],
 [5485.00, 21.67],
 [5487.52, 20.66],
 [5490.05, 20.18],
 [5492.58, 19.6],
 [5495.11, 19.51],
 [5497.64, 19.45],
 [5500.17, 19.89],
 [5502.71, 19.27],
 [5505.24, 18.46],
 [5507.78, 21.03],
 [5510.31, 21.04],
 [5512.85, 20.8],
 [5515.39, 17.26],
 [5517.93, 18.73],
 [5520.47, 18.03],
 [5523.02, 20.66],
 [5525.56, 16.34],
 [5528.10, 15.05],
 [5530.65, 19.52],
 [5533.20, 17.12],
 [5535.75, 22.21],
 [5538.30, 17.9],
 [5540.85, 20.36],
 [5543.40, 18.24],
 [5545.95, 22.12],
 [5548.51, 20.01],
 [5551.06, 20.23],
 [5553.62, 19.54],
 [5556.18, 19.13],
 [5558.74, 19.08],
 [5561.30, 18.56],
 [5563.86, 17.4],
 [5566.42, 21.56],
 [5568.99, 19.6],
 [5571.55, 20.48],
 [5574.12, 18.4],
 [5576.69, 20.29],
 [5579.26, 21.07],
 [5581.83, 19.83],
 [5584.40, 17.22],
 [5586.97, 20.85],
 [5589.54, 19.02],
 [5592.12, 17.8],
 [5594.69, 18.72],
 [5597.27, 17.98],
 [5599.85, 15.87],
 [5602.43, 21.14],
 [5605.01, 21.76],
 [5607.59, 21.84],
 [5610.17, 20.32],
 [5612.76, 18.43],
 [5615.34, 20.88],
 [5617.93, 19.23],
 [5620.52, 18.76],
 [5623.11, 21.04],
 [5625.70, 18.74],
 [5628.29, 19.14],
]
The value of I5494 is 1.1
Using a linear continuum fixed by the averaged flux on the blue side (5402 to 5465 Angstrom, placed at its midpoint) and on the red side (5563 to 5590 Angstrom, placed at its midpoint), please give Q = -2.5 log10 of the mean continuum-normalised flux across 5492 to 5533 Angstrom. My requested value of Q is 0.03 mag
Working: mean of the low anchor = 19.4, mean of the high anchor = 19.7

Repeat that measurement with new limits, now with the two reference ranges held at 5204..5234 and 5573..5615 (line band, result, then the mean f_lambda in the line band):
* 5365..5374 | 0.08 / 17.2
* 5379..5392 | -0.11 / 20.5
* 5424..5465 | -0.05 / 19.6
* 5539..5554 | -0.04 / 20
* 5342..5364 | -0.07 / 19.6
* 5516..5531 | 0.07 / 17.9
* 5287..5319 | -0.04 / 18.8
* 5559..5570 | 0.00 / 19.3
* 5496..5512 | -0.05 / 19.9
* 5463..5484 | -0.01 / 19.1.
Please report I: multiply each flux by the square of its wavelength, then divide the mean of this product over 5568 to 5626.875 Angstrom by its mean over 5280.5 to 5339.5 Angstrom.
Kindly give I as 1.14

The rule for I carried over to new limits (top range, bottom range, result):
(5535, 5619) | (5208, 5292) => 1.19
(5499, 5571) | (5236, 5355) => 1.11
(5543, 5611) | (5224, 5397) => 1.14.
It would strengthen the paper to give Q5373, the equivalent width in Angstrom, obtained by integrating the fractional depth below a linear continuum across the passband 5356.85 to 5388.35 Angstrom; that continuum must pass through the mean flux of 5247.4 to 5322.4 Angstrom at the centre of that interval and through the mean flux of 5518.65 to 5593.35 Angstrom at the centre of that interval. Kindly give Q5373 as 0.1 Angstrom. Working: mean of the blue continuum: 18.8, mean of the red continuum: 19.2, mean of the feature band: 18.8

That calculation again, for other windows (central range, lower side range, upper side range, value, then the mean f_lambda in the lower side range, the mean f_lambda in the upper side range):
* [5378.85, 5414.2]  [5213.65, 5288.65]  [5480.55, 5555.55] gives -0.2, 18.8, 19.5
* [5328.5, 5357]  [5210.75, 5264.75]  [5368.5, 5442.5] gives -0.4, 18.8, 19.2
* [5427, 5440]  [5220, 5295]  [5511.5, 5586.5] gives -0.3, 18.7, 19.2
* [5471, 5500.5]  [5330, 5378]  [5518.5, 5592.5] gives -0.8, 19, 19.2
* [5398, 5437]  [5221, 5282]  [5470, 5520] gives 0.6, 18.6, 19.6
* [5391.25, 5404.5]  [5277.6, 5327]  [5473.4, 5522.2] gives 0.5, 19.3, 19.6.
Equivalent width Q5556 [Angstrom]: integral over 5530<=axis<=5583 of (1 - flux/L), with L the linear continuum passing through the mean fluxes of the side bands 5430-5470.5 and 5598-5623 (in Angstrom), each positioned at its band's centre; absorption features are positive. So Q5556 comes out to 0.1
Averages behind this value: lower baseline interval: 19.4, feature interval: 19.6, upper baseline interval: 19.8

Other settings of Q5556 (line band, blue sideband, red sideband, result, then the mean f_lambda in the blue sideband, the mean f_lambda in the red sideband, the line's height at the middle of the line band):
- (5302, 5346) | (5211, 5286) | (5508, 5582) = 0.27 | 18.7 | 19.3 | 18.9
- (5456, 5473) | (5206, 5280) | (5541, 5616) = 0.13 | 18.3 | 19.6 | 19.1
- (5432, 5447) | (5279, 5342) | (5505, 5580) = -0.21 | 19.1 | 19.3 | 19.3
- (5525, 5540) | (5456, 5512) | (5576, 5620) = 1.07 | 19.6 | 19.5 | 19.6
